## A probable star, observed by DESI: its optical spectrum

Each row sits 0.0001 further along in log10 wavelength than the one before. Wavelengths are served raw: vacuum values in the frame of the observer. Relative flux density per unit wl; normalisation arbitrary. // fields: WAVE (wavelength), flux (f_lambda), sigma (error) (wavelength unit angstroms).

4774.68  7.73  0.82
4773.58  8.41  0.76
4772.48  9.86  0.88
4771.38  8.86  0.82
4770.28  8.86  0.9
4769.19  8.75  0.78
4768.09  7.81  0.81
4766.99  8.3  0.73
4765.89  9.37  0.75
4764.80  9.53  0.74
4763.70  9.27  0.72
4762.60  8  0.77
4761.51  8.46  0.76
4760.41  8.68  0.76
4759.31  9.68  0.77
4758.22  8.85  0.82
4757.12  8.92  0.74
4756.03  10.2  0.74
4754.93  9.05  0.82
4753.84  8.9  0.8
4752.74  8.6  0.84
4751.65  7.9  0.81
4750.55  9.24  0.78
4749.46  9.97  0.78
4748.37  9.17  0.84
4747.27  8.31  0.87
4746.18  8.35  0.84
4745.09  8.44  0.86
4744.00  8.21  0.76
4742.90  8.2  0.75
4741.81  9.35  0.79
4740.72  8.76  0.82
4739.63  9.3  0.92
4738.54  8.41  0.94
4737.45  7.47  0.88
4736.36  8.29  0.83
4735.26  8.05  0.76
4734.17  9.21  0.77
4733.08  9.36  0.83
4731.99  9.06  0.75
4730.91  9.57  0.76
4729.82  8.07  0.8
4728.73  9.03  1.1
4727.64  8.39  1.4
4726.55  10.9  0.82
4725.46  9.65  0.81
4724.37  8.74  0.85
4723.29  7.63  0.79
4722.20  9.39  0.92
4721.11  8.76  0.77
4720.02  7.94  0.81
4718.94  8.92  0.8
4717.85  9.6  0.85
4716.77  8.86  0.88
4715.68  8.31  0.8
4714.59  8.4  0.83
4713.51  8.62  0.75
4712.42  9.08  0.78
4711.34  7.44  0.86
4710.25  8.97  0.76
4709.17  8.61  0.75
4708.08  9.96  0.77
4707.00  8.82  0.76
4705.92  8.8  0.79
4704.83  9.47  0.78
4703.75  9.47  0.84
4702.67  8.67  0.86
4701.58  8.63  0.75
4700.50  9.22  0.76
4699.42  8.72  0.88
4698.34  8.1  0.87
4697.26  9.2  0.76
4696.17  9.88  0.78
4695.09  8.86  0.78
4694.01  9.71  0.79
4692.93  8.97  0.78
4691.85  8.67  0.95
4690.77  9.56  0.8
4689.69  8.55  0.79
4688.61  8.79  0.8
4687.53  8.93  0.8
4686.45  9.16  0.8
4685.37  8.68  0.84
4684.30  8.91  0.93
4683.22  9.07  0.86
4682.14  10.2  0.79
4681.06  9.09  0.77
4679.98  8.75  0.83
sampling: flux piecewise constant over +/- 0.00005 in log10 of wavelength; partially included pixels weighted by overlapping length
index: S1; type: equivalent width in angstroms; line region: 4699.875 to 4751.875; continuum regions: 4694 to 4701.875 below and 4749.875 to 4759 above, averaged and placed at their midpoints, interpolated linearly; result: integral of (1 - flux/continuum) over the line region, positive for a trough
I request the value 1.1 angstroms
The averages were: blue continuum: 9.01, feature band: 8.82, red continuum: 8.99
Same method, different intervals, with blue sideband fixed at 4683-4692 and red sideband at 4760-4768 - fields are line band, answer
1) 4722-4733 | -0.26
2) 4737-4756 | 0.12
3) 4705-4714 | 0.06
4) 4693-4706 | -0.24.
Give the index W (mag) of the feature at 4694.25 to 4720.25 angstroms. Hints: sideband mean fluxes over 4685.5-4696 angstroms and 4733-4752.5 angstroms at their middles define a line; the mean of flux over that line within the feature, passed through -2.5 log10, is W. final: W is 0.00 mag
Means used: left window 9.04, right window 8.65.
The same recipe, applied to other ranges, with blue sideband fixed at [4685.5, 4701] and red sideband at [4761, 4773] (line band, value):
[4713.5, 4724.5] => 0.036 mag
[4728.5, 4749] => 0.029 mag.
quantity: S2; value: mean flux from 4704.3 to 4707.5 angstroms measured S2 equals 9.02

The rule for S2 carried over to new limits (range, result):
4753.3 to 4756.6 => 9.39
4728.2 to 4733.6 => 9.03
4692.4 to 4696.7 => 9.36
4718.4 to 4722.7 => 8.75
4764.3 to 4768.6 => 8.76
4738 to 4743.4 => 8.82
